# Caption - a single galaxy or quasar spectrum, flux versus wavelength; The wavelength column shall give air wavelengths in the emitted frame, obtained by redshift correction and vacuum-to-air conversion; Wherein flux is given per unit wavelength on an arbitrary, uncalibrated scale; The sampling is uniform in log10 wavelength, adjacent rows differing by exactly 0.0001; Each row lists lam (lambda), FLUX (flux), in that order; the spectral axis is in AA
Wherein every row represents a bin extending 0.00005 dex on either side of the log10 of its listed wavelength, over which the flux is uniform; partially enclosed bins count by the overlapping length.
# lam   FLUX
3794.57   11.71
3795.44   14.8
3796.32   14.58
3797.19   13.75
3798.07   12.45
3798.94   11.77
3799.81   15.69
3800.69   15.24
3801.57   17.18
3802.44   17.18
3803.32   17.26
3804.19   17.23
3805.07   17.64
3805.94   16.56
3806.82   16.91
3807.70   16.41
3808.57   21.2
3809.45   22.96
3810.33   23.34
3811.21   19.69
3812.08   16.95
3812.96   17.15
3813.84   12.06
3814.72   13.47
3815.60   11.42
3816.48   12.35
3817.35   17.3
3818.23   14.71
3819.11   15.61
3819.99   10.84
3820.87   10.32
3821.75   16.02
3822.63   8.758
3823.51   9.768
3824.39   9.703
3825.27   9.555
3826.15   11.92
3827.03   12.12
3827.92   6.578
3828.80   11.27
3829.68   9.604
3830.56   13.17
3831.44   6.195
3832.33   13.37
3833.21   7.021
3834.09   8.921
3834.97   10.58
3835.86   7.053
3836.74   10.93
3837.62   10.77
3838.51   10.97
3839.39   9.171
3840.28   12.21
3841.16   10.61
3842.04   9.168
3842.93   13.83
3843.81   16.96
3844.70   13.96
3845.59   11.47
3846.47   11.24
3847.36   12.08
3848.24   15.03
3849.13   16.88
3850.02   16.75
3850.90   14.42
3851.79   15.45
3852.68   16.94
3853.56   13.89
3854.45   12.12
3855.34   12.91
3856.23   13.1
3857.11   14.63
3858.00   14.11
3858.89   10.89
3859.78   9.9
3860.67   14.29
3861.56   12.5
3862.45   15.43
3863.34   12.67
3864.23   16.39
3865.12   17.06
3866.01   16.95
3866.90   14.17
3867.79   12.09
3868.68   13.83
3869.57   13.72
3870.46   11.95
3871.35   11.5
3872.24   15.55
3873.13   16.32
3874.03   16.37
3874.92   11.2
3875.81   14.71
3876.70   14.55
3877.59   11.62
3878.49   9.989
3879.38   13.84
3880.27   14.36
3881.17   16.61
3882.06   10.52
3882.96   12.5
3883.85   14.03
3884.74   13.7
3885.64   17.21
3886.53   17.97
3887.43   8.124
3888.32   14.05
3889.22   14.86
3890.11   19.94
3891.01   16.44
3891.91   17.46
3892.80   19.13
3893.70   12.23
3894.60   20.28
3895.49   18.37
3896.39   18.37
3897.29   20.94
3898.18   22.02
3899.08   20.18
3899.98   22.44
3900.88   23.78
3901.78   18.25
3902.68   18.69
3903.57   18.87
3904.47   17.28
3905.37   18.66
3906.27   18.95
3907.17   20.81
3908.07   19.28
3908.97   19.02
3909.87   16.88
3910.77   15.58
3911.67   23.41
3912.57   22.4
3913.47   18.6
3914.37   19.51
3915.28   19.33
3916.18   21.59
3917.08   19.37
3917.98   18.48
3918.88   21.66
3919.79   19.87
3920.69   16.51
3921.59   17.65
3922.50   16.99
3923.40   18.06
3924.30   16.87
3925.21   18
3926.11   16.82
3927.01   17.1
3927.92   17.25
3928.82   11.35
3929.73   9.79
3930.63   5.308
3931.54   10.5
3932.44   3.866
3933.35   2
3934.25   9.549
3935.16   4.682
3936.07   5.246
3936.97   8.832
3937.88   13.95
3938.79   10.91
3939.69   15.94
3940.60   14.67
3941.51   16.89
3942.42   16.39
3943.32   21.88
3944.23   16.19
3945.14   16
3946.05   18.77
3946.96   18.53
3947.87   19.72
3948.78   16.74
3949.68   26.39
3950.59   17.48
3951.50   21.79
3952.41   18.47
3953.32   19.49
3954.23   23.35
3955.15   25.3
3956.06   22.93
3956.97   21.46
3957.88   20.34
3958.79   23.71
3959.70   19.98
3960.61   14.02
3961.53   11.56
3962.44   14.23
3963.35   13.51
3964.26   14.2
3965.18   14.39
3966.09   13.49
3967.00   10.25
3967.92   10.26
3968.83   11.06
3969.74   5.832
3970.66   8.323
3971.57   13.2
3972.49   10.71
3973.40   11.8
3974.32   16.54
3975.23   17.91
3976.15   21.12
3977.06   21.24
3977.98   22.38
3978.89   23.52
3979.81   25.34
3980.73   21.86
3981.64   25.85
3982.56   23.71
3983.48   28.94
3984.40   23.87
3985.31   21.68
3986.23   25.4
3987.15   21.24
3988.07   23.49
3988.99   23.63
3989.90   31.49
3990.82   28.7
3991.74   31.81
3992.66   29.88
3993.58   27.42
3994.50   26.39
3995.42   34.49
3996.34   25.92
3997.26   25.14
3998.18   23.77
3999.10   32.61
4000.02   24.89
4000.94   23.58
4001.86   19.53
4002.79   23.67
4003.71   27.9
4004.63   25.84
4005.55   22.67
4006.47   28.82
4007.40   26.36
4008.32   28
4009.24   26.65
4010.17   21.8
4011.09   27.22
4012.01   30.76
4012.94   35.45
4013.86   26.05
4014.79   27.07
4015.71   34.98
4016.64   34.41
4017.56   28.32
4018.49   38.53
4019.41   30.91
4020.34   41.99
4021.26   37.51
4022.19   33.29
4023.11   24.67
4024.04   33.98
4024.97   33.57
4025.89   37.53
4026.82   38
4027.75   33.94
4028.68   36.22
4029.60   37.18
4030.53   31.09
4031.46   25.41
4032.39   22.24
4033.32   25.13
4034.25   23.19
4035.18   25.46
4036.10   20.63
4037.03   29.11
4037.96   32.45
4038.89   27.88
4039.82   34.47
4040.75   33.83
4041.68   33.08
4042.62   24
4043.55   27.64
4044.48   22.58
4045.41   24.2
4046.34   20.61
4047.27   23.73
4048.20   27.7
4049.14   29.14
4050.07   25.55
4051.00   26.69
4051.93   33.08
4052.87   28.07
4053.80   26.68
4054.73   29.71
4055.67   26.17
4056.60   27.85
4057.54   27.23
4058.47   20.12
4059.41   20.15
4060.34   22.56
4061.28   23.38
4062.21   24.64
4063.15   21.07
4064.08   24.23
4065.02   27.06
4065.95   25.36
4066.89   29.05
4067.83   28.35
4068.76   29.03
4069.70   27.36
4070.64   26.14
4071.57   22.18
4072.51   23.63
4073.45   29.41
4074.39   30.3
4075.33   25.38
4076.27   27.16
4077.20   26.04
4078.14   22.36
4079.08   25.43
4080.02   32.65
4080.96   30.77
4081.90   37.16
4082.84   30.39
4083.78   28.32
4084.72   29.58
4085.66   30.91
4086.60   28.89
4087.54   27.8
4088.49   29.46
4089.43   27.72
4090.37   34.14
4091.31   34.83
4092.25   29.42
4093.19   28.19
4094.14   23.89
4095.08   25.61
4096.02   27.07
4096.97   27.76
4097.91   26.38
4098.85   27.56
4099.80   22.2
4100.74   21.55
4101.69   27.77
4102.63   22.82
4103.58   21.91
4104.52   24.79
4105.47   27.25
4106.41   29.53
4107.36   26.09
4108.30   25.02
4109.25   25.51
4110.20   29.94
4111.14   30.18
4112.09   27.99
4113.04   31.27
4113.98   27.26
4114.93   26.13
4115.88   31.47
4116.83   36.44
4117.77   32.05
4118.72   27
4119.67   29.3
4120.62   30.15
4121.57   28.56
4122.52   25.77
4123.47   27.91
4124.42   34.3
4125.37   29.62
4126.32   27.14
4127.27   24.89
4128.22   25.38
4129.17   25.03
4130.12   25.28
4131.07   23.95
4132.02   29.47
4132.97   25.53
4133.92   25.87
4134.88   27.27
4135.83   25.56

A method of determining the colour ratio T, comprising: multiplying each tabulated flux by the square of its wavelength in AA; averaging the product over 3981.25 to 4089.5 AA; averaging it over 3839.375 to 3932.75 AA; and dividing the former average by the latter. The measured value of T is 1.93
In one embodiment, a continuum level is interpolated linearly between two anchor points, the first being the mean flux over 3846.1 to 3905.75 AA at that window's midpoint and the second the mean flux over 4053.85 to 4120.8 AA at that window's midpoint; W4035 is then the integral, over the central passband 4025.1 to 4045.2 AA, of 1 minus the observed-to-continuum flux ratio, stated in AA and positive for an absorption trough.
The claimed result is -4.31 AA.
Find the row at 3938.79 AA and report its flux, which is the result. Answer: 10.91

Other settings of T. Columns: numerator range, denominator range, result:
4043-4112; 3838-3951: 1.92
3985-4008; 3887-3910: 1.51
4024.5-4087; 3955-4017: 1.27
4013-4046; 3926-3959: 2.05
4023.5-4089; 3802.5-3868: 2.32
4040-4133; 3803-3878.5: 2.30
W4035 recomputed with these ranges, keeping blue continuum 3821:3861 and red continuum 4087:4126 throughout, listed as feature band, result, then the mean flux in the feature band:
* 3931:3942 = 4.97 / 9.74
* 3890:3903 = -3.35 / 19.2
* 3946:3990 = 1.66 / 18.9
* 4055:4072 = 0.17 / 25.2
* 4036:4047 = -1.66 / 27.7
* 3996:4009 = -2.35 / 25.6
